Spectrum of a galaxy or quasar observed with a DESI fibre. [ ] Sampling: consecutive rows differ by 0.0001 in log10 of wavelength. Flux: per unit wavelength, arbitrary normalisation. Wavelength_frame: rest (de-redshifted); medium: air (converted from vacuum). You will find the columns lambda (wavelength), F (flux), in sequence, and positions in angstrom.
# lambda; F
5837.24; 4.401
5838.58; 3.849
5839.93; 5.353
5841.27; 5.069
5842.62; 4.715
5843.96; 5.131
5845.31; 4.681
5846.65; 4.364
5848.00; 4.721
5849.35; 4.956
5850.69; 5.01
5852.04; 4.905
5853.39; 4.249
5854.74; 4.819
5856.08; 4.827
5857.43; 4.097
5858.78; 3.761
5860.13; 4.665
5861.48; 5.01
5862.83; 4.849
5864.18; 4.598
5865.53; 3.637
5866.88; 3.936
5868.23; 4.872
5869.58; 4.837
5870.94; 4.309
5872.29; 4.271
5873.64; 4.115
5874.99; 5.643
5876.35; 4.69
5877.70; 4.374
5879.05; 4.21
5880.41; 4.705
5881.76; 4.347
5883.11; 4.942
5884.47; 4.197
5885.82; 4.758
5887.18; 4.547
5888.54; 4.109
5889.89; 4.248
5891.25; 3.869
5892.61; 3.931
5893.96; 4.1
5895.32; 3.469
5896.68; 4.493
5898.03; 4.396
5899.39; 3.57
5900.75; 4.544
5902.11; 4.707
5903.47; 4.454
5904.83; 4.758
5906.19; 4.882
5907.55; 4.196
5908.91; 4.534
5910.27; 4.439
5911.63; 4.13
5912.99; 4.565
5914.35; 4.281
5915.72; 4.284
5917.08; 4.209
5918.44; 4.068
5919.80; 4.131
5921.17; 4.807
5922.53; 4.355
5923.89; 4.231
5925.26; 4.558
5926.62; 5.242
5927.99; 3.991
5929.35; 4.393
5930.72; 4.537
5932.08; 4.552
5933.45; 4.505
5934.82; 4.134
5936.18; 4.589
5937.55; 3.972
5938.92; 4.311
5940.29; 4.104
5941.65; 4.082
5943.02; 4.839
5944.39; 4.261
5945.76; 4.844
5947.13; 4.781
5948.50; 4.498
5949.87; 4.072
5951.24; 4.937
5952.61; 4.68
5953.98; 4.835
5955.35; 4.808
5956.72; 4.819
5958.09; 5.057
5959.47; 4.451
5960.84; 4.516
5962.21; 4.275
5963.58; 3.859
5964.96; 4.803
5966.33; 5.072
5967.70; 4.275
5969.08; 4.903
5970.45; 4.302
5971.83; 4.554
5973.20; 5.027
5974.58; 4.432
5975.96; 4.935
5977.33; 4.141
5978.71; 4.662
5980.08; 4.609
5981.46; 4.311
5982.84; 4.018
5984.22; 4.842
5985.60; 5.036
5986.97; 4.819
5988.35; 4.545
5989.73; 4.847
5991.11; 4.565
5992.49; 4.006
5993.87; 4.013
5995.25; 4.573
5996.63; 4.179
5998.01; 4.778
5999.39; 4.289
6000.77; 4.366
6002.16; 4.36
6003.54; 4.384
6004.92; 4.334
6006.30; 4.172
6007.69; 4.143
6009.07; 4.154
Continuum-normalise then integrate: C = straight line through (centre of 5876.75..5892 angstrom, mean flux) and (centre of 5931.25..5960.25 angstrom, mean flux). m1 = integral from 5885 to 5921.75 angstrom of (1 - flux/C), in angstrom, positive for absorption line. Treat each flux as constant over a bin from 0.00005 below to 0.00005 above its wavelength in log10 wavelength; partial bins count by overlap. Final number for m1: 1.0 angstrom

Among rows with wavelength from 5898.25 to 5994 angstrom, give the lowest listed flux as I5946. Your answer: 3.57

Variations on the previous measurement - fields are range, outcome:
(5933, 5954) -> 3.972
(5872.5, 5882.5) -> 4.115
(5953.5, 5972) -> 3.859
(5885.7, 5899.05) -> 3.469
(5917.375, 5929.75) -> 3.991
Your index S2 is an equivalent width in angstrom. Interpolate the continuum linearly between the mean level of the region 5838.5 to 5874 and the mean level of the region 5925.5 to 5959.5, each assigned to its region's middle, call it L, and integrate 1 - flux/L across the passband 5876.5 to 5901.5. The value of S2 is 1.61 angstrom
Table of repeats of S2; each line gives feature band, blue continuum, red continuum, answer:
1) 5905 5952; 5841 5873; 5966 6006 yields 1.3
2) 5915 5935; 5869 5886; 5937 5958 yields 0.6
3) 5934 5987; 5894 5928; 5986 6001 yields -1.4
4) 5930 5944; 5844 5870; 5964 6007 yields 0.6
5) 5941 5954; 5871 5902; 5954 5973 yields 0.0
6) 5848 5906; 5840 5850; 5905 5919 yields 2.1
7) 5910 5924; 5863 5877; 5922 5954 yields 0.5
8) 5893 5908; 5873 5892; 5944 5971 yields 0.6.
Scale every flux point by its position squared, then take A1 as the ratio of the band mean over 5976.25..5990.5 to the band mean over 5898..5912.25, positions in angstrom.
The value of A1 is 1.07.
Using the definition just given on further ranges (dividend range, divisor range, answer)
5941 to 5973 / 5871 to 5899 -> 1.08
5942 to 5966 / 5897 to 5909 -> 1.05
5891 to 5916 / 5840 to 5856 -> 0.91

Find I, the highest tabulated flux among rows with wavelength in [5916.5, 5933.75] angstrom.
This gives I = 5.242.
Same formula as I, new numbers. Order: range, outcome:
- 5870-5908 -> 5.643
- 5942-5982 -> 5.072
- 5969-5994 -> 5.036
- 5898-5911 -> 4.882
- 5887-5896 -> 4.547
